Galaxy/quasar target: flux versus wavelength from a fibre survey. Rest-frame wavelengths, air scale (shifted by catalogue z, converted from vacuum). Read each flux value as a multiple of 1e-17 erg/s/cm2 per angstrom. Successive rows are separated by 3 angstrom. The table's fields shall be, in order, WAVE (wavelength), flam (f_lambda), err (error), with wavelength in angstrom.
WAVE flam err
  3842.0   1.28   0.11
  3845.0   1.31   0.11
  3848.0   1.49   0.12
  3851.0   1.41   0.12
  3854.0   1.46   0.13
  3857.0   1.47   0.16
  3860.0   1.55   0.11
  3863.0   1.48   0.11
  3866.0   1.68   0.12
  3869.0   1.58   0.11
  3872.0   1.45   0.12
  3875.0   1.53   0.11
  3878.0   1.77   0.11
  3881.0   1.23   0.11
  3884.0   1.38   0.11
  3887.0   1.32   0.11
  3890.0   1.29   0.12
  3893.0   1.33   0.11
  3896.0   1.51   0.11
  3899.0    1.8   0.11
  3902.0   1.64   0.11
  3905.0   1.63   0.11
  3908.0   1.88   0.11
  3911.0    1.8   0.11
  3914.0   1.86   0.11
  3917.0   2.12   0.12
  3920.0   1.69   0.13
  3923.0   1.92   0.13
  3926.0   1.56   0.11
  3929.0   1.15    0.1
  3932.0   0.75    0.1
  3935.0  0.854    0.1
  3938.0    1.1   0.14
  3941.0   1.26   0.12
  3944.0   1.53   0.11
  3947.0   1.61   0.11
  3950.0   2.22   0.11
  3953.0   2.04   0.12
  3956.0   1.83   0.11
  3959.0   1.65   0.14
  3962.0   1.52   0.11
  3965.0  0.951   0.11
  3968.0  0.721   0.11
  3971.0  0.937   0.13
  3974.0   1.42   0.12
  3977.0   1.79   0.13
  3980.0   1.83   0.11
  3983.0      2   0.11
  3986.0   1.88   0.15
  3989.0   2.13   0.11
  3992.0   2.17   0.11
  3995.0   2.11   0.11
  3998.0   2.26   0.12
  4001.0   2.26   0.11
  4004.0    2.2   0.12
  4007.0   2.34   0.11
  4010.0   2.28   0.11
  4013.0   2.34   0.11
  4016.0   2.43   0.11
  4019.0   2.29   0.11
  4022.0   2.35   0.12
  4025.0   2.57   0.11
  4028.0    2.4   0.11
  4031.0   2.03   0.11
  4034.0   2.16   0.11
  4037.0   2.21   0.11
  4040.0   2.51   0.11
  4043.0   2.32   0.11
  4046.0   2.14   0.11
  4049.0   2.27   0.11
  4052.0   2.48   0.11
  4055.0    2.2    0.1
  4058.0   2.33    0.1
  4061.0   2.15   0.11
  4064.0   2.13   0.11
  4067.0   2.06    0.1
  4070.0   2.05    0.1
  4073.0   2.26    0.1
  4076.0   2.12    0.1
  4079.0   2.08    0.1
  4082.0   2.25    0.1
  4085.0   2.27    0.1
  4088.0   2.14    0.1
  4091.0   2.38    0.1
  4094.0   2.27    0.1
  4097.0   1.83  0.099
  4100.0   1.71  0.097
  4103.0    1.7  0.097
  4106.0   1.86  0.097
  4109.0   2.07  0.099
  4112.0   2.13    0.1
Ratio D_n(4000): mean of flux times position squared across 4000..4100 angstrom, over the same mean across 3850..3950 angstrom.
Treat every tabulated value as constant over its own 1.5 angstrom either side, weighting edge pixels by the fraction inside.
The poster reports 1.59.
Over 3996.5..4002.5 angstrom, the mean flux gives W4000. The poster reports 2.26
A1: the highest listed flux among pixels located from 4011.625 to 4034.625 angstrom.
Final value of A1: 2.57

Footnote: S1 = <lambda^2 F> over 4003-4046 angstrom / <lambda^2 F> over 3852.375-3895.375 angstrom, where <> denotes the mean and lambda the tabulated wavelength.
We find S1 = 1.70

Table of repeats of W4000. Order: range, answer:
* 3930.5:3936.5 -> 0.802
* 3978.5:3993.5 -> 2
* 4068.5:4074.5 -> 2.15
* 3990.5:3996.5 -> 2.14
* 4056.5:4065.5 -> 2.2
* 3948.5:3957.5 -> 2.03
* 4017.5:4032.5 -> 2.33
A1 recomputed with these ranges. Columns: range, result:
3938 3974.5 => 2.22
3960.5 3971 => 1.52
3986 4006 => 2.26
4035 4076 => 2.51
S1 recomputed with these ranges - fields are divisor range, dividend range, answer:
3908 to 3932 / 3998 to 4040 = 1.44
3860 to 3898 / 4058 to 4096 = 1.64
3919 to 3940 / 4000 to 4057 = 1.90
